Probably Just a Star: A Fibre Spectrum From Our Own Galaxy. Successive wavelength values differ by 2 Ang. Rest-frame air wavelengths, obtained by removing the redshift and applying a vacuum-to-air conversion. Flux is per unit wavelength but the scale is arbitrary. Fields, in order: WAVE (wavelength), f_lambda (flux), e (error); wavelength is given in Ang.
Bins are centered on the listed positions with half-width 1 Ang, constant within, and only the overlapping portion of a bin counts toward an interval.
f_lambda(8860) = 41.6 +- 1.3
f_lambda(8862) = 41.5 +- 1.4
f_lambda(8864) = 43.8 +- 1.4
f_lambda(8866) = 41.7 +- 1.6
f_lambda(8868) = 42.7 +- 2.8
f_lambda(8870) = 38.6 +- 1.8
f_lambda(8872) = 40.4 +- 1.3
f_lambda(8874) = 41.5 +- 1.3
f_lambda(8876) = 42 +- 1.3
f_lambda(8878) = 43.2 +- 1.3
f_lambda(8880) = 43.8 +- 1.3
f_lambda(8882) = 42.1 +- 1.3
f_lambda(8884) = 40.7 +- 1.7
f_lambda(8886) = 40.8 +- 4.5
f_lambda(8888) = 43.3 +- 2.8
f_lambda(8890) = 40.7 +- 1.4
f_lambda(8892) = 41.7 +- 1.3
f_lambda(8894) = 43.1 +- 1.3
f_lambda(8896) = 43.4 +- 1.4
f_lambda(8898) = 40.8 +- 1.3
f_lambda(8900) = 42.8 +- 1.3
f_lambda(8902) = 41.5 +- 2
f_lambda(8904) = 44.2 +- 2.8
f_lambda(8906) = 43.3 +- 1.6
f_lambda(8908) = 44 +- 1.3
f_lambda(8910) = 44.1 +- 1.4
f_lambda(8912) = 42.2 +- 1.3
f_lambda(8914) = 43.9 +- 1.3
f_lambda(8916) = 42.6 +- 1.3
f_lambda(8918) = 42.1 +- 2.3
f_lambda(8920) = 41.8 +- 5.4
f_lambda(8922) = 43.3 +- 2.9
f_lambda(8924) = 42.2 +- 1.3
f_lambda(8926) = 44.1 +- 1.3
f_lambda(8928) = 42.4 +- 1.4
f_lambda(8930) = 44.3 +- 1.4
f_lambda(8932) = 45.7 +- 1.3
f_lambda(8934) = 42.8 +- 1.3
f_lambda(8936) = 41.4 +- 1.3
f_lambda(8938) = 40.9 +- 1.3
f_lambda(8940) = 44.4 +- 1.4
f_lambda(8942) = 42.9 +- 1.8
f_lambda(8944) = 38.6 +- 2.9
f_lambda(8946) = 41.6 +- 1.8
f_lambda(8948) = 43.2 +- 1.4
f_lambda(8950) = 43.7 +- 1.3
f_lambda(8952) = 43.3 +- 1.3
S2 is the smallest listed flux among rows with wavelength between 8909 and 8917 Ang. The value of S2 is 42.2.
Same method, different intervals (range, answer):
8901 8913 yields 41.5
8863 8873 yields 38.6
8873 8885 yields 40.7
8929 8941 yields 40.9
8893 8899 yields 40.8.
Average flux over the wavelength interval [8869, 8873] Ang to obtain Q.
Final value 39.5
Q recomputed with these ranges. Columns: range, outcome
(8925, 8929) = 43.2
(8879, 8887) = 41.9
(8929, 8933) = 45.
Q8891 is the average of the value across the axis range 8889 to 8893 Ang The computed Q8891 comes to 41.2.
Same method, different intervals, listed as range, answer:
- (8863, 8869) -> 42.7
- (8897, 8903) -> 41.7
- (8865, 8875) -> 41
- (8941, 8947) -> 41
